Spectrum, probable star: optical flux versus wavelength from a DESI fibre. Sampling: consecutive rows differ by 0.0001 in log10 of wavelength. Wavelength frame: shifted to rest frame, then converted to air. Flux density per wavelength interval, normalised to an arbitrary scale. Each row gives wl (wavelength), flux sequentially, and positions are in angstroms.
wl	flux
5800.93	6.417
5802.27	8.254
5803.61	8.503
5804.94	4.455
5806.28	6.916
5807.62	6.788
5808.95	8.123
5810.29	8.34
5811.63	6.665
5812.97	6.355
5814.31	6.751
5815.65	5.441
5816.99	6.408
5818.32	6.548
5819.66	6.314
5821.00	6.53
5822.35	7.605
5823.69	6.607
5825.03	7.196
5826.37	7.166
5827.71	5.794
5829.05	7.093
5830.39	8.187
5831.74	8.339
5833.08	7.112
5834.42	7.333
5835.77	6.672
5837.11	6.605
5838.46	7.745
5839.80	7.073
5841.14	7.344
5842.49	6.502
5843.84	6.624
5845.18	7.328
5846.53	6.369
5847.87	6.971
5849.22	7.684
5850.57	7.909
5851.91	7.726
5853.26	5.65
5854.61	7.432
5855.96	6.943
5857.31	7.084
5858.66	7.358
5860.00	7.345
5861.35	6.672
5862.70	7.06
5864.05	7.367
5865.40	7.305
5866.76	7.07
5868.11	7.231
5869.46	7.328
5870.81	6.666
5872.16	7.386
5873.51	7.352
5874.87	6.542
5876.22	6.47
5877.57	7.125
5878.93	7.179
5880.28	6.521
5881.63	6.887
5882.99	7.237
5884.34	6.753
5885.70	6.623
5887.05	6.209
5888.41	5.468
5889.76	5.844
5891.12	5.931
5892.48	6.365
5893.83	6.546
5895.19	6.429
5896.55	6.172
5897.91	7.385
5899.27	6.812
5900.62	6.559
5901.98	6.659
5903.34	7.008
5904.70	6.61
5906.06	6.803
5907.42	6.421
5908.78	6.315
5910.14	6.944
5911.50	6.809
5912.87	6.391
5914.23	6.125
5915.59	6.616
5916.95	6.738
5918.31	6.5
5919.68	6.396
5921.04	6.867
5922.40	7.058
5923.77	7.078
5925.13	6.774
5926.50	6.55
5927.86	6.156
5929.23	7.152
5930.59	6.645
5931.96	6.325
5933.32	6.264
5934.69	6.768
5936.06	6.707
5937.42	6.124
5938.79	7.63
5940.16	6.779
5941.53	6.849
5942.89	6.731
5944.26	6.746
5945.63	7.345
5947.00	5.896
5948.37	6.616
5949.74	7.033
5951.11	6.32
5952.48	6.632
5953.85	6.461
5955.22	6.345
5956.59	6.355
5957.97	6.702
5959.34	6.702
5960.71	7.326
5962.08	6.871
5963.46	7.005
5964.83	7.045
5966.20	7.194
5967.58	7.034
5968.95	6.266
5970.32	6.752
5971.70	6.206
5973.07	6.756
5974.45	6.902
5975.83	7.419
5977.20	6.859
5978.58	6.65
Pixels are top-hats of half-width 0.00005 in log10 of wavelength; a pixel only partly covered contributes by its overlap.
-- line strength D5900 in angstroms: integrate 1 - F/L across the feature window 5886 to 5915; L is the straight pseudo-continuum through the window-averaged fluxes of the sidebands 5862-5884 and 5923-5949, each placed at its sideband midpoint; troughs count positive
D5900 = 1.8 angstroms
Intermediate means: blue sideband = 7.04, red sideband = 6.69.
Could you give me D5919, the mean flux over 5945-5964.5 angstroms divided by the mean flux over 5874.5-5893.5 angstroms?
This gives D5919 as 1.03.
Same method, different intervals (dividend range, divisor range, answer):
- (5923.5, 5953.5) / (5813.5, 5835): 0.97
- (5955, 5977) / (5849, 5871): 0.95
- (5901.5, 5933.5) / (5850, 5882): 0.94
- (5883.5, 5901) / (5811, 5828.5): 0.97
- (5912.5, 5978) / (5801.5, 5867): 0.95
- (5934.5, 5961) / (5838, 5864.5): 0.94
